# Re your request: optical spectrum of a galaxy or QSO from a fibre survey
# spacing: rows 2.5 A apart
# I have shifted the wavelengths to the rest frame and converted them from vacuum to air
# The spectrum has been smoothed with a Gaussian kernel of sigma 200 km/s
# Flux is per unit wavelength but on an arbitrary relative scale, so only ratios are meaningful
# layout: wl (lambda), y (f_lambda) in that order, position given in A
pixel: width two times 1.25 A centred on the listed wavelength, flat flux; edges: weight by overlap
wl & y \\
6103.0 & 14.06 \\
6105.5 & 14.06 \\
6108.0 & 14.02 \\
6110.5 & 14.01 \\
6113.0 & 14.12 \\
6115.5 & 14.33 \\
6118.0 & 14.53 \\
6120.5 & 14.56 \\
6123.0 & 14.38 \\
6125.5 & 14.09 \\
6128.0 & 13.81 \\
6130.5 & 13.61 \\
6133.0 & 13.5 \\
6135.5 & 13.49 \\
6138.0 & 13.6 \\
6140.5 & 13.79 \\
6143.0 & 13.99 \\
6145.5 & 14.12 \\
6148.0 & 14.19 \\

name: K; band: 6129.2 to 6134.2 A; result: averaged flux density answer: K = 13.6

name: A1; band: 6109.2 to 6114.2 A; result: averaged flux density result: 14.1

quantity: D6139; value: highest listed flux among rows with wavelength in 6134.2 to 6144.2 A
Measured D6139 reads 13.99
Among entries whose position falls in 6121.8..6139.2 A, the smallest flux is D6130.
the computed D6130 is 13.49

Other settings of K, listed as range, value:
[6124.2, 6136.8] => 13.7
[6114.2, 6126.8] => 14.4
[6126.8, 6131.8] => 13.7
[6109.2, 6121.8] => 14.3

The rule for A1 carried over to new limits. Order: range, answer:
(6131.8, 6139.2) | 13.5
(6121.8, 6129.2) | 14.1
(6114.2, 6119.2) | 14.4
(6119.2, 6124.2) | 14.5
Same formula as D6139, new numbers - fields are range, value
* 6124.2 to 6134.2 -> 14.09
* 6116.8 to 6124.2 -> 14.56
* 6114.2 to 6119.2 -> 14.53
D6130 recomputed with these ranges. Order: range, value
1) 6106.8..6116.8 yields 14.01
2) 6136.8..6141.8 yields 13.6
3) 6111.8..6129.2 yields 13.81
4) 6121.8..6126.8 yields 14.09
